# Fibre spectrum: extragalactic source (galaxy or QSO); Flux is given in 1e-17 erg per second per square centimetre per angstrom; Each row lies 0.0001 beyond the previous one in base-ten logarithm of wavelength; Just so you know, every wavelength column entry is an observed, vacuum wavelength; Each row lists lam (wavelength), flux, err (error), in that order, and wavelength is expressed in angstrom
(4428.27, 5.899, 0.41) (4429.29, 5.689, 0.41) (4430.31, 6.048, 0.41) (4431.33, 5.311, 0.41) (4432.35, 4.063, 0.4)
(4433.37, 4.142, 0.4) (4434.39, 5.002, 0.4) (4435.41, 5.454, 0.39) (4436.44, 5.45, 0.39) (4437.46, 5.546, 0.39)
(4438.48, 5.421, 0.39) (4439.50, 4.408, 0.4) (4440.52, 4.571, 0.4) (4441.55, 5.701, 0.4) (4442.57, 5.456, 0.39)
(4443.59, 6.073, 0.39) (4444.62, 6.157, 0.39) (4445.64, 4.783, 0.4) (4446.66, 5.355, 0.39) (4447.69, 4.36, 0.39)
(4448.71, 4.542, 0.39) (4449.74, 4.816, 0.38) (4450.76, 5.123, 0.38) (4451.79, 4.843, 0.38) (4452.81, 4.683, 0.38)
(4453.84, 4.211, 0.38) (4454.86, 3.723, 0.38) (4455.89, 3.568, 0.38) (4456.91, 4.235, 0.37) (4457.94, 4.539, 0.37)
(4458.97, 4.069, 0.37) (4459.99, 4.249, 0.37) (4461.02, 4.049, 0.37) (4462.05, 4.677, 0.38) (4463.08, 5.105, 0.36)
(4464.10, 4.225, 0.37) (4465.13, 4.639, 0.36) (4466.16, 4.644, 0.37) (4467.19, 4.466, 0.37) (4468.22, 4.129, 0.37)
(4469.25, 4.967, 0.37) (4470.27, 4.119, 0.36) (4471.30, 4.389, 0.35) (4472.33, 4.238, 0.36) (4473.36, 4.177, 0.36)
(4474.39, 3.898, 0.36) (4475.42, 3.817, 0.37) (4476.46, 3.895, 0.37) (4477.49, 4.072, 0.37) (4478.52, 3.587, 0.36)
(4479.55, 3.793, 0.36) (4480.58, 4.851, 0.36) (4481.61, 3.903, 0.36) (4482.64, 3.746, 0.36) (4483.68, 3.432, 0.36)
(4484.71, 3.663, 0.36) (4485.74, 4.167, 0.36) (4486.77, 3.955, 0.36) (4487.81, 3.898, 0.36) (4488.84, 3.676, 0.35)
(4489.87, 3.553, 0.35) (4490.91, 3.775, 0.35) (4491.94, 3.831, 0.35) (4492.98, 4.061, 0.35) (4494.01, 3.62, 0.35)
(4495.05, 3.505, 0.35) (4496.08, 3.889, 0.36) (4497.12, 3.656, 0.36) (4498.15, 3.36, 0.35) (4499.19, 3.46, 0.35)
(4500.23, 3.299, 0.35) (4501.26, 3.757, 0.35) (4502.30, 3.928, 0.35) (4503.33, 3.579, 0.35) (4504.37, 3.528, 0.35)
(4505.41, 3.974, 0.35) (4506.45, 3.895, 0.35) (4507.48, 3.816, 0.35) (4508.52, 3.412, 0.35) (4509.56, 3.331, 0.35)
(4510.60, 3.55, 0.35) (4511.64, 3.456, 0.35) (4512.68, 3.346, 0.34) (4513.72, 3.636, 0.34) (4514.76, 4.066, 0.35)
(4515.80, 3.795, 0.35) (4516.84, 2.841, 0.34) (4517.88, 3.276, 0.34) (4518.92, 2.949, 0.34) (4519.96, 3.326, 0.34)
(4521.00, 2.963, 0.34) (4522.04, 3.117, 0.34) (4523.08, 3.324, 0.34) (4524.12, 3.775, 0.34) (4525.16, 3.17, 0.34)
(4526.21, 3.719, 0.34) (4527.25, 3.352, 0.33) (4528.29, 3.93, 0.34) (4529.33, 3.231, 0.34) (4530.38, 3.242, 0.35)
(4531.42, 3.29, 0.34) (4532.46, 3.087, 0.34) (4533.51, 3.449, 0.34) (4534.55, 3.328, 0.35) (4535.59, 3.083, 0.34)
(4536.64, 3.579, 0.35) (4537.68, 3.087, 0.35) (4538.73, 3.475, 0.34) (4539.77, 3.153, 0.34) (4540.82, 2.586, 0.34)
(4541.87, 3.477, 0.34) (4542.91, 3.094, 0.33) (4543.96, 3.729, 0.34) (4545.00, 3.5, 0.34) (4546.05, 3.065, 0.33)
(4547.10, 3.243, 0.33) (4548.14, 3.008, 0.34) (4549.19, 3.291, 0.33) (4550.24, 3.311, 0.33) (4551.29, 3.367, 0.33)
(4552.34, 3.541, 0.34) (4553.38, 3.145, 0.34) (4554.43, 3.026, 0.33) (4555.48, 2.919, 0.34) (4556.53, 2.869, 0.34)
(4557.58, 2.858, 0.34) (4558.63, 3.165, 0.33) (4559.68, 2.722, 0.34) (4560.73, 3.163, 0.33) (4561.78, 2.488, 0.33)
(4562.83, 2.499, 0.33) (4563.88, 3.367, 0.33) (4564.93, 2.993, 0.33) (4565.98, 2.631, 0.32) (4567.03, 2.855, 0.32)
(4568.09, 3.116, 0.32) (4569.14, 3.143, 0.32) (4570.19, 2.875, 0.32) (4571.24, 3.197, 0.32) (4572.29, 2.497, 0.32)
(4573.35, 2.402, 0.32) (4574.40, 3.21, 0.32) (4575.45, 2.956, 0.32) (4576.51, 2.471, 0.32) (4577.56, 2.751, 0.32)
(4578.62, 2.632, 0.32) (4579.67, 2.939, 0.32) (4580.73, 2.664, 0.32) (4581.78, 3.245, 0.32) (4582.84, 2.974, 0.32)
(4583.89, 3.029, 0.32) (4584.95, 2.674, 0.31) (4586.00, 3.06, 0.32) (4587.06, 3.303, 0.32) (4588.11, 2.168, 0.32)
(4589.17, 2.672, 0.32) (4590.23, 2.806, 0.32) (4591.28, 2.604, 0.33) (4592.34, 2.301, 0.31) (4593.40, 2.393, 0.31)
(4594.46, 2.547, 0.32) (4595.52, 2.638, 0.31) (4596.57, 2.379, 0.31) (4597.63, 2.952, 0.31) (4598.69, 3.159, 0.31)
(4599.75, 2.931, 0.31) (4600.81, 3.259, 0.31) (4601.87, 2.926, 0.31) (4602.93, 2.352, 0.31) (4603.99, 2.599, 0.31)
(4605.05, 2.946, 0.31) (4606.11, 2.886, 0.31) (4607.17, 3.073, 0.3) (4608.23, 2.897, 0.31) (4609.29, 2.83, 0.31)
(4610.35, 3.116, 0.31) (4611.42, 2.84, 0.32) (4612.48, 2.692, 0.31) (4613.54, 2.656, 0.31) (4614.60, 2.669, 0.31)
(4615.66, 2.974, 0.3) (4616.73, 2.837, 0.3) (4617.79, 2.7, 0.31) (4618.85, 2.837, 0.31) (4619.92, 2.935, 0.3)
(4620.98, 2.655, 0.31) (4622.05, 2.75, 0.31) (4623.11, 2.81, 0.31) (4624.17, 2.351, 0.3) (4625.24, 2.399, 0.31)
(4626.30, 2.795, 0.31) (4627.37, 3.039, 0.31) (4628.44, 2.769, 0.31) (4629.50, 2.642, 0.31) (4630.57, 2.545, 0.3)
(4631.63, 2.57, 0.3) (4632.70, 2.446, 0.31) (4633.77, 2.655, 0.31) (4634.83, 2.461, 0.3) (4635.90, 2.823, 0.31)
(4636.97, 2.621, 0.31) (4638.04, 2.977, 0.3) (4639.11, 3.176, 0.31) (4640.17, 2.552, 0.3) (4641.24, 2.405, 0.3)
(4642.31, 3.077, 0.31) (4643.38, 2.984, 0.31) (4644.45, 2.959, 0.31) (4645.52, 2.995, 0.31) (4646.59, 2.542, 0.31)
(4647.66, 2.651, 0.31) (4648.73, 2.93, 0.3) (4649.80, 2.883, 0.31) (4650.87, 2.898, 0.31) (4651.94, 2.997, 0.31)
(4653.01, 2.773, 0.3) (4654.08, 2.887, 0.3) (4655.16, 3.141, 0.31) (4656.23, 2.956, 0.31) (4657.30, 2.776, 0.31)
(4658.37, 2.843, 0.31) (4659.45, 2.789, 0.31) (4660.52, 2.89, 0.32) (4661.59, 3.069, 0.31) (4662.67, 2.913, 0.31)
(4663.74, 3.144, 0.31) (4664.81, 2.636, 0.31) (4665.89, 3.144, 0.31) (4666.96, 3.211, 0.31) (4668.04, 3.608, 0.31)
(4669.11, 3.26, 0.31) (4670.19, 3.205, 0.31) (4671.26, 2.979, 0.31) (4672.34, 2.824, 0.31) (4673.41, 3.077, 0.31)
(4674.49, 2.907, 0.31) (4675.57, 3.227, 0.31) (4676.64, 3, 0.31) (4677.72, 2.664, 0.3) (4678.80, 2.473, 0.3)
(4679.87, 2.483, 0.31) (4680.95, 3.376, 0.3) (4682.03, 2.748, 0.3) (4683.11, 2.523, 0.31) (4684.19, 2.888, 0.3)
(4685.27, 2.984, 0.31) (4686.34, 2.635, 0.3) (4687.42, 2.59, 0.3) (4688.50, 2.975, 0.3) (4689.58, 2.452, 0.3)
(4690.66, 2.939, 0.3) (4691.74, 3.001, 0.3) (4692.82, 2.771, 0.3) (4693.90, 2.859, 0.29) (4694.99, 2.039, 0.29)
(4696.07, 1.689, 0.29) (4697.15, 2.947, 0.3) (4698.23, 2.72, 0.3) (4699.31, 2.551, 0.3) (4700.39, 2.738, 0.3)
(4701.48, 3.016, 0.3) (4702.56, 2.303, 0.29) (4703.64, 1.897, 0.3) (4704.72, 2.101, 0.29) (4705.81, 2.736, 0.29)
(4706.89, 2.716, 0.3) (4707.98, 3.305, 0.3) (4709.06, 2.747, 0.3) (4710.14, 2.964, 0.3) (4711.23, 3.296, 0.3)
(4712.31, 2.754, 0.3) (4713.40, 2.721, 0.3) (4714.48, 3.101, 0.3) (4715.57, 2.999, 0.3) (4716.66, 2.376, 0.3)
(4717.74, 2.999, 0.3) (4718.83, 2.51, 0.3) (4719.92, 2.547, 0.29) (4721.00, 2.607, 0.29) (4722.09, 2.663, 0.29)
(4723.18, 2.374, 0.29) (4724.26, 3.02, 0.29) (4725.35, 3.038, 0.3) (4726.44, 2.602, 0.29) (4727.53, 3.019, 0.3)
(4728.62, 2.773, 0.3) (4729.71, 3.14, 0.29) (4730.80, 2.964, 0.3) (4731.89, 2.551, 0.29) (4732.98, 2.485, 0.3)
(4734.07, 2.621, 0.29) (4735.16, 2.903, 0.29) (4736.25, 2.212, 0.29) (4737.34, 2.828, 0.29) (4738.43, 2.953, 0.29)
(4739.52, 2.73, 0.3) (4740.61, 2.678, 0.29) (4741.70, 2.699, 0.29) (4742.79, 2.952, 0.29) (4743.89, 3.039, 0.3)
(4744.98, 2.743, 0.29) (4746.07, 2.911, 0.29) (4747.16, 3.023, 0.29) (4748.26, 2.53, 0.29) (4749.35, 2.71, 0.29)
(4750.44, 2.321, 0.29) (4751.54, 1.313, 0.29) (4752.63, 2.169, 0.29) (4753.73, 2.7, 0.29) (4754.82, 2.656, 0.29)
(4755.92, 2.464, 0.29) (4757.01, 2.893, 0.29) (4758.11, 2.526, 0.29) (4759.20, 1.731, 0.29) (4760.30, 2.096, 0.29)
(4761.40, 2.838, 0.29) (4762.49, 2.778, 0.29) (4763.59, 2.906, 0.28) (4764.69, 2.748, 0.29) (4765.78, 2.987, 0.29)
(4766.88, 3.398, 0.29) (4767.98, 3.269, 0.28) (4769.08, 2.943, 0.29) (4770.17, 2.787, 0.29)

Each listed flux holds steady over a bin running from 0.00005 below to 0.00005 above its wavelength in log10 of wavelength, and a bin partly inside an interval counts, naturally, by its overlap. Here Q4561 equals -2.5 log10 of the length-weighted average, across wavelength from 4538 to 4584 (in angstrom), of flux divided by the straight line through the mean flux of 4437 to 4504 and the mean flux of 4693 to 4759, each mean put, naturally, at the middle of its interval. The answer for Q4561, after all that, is 0.22 mag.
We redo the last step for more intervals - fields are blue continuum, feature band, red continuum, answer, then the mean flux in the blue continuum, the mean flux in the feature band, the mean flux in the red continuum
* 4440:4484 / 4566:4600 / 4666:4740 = 0.28 mag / 4.47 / 2.79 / 2.78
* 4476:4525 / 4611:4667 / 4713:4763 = 0.10 mag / 3.64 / 2.8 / 2.66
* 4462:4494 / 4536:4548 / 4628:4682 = 0.12 mag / 4.09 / 3.26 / 2.88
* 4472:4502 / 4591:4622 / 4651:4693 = 0.16 mag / 3.81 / 2.78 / 2.92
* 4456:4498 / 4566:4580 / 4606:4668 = 0.17 mag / 4.07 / 2.84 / 2.82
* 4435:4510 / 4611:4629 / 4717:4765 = 0.22 mag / 4.25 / 2.75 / 2.66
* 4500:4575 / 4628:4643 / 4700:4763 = 0.10 mag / 3.26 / 2.7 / 2.67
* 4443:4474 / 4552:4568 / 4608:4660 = 0.20 mag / 4.57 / 2.95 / 2.79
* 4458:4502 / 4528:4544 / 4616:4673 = 0.11 mag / 4.01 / 3.28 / 2.85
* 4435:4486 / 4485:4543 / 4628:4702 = 0.17 mag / 4.52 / 3.5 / 2.82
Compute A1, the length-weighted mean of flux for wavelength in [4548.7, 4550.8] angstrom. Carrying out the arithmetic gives 3.3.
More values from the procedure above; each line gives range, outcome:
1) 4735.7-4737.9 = 2.53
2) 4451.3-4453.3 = 4.78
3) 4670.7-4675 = 2.95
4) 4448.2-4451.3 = 4.82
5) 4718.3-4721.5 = 2.56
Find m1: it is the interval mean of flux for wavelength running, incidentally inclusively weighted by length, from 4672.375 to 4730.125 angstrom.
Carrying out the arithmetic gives 2.75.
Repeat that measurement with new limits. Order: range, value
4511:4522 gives 3.36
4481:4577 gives 3.34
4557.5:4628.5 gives 2.81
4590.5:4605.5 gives 2.71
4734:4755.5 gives 2.63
